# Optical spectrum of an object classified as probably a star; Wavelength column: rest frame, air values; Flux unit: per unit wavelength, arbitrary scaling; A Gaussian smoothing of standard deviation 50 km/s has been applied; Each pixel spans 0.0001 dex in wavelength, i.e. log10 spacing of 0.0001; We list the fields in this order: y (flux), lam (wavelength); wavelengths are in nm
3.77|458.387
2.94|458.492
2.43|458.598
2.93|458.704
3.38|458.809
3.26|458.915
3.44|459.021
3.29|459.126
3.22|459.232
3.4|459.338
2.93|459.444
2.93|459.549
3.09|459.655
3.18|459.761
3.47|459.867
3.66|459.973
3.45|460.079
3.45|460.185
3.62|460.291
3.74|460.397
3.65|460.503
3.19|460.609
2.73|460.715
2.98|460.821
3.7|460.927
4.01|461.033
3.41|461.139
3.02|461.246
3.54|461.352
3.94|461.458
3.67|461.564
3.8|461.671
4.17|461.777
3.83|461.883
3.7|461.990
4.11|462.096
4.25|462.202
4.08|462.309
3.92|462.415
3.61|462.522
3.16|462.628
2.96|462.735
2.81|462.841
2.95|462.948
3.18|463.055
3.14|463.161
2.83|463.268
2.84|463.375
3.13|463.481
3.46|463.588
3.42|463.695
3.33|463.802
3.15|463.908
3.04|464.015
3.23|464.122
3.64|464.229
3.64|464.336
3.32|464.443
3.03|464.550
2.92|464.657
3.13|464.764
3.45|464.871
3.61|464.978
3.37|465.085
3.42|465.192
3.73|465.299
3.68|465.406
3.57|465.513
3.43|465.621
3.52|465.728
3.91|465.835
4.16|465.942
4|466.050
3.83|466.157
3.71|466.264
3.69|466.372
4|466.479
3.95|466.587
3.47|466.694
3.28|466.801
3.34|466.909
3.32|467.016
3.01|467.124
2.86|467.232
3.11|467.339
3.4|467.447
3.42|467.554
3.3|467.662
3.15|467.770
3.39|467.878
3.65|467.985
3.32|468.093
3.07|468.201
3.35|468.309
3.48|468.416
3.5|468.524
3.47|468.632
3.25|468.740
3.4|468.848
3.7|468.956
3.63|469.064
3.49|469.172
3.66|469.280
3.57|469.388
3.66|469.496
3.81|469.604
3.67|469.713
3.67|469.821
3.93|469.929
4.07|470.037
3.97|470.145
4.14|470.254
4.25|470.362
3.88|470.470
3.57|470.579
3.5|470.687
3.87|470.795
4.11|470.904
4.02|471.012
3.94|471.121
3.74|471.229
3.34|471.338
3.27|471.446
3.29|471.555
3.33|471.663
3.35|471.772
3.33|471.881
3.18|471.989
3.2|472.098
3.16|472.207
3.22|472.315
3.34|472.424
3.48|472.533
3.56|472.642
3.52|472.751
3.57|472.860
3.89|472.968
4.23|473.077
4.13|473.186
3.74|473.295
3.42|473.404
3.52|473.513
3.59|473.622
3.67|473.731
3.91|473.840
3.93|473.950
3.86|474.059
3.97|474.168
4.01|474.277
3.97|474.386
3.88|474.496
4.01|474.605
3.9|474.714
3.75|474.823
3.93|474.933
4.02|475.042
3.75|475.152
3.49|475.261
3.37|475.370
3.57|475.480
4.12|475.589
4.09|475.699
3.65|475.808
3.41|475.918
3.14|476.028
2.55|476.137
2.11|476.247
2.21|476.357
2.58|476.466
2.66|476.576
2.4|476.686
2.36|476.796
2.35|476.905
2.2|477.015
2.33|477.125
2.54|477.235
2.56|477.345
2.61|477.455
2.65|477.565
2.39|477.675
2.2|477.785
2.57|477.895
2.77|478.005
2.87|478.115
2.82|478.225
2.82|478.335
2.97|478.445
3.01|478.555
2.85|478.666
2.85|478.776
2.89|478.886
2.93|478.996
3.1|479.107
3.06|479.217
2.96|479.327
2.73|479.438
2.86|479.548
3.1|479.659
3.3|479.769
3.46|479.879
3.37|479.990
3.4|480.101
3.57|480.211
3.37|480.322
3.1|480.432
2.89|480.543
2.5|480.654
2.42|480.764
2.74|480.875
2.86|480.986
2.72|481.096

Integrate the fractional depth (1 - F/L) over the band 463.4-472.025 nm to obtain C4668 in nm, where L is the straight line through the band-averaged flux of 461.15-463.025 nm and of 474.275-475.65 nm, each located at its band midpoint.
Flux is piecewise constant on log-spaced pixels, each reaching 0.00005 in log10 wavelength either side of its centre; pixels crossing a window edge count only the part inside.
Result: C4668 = 0.42 nm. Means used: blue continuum 3.61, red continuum 3.82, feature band 3.52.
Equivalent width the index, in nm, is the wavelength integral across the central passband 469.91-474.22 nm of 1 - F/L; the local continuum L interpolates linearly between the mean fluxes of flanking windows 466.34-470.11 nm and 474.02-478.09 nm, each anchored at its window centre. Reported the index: -0.47 nm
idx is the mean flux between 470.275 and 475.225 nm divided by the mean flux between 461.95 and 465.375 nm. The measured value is 1.10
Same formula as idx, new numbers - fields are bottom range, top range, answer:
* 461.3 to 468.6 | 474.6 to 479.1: 0.86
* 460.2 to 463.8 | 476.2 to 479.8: 0.77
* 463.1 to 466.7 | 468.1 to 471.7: 1.05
